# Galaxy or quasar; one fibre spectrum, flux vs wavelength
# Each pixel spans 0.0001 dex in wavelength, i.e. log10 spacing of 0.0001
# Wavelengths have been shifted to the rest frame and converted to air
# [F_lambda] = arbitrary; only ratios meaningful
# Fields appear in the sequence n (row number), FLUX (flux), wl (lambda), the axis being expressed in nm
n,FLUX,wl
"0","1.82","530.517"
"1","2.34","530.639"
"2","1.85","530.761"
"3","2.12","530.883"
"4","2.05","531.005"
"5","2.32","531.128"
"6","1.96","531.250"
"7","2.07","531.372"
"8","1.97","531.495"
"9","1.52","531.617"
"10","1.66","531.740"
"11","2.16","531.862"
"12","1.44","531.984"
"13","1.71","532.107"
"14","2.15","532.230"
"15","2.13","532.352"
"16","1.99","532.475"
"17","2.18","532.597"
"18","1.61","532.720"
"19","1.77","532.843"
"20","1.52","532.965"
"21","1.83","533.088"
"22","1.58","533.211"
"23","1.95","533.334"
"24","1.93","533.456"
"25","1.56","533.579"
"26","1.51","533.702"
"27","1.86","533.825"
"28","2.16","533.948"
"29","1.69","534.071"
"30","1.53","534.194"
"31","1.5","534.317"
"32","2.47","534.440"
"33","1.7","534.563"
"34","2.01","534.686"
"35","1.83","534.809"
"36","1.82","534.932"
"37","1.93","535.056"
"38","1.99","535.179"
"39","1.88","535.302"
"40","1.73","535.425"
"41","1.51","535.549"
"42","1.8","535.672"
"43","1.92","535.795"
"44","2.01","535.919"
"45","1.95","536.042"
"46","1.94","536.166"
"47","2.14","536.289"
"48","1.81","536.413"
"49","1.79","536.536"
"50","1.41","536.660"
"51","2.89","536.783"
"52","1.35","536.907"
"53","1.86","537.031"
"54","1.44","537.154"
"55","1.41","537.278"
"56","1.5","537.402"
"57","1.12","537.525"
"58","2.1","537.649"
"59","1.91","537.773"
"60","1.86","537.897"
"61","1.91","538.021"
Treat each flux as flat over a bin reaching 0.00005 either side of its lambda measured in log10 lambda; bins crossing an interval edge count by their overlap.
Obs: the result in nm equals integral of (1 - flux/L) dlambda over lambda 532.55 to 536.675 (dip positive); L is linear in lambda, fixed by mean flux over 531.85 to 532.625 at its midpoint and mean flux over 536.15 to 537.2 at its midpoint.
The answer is 0.16 nm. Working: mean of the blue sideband 1.94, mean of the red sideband 1.85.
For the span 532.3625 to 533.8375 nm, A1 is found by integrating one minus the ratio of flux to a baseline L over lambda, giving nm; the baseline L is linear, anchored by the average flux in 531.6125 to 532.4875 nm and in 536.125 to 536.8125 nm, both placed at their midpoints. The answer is 0.076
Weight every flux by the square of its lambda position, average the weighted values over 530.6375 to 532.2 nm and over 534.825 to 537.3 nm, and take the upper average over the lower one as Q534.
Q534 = 1.0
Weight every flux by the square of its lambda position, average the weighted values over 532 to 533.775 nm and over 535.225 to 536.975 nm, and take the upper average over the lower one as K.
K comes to 1.0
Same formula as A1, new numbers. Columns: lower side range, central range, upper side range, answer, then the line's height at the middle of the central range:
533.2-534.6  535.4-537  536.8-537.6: -0.25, 1.62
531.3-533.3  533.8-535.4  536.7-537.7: -0.09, 1.77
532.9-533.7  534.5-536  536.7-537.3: -0.07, 1.76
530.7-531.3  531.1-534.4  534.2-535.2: 0.26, 1.98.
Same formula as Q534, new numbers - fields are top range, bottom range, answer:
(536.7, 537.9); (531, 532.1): 0.94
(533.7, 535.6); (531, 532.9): 0.97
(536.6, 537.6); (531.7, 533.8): 0.92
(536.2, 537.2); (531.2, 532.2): 1.03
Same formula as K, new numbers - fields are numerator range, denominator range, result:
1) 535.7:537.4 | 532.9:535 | 1.03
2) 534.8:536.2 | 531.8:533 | 1.00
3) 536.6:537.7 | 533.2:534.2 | 0.96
